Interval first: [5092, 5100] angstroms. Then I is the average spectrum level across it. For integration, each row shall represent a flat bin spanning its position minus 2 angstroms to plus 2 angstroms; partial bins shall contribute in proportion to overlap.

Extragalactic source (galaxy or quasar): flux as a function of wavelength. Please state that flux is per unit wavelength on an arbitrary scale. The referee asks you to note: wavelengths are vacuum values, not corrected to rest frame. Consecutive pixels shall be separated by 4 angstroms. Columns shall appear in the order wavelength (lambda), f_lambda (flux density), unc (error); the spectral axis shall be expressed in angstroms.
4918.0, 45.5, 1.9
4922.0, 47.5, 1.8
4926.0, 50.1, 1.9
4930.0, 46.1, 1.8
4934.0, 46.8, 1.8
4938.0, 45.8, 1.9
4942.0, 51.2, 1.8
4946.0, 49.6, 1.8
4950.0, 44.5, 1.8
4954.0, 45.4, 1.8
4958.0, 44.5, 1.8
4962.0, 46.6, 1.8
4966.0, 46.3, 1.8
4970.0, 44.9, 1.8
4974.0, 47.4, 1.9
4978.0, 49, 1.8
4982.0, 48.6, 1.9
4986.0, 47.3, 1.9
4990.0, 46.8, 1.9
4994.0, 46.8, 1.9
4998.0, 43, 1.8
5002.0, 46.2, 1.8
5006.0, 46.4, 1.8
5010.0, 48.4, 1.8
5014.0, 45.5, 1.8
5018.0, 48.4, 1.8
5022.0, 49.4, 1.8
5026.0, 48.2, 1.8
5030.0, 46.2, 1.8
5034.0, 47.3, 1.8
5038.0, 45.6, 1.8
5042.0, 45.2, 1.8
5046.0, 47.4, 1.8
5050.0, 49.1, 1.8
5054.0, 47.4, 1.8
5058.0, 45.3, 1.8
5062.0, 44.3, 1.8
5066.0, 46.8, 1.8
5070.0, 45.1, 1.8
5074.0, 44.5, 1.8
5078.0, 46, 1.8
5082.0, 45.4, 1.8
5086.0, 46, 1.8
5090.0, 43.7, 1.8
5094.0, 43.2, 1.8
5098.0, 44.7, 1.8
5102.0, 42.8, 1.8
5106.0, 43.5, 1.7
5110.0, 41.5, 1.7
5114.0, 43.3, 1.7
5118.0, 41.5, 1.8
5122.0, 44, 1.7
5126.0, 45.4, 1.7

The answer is 44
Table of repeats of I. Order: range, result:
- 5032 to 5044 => 46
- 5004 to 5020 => 47.2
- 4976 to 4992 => 47.9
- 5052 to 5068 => 45.9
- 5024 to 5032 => 47.2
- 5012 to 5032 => 47.5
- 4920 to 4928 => 48.8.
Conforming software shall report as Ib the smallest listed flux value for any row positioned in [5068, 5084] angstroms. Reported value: 44.5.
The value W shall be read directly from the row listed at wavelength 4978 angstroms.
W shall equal 49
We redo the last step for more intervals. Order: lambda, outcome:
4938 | 45.8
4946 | 49.6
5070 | 45.1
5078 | 46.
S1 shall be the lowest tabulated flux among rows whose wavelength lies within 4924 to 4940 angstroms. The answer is 45.8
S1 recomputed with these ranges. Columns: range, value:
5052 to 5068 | 44.3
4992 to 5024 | 43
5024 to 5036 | 46.2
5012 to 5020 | 45.5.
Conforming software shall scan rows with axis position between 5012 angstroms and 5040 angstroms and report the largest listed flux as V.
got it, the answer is 49.4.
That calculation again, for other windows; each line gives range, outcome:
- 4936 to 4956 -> 51.2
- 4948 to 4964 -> 46.6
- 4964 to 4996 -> 49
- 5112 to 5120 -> 43.3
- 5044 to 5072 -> 49.1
